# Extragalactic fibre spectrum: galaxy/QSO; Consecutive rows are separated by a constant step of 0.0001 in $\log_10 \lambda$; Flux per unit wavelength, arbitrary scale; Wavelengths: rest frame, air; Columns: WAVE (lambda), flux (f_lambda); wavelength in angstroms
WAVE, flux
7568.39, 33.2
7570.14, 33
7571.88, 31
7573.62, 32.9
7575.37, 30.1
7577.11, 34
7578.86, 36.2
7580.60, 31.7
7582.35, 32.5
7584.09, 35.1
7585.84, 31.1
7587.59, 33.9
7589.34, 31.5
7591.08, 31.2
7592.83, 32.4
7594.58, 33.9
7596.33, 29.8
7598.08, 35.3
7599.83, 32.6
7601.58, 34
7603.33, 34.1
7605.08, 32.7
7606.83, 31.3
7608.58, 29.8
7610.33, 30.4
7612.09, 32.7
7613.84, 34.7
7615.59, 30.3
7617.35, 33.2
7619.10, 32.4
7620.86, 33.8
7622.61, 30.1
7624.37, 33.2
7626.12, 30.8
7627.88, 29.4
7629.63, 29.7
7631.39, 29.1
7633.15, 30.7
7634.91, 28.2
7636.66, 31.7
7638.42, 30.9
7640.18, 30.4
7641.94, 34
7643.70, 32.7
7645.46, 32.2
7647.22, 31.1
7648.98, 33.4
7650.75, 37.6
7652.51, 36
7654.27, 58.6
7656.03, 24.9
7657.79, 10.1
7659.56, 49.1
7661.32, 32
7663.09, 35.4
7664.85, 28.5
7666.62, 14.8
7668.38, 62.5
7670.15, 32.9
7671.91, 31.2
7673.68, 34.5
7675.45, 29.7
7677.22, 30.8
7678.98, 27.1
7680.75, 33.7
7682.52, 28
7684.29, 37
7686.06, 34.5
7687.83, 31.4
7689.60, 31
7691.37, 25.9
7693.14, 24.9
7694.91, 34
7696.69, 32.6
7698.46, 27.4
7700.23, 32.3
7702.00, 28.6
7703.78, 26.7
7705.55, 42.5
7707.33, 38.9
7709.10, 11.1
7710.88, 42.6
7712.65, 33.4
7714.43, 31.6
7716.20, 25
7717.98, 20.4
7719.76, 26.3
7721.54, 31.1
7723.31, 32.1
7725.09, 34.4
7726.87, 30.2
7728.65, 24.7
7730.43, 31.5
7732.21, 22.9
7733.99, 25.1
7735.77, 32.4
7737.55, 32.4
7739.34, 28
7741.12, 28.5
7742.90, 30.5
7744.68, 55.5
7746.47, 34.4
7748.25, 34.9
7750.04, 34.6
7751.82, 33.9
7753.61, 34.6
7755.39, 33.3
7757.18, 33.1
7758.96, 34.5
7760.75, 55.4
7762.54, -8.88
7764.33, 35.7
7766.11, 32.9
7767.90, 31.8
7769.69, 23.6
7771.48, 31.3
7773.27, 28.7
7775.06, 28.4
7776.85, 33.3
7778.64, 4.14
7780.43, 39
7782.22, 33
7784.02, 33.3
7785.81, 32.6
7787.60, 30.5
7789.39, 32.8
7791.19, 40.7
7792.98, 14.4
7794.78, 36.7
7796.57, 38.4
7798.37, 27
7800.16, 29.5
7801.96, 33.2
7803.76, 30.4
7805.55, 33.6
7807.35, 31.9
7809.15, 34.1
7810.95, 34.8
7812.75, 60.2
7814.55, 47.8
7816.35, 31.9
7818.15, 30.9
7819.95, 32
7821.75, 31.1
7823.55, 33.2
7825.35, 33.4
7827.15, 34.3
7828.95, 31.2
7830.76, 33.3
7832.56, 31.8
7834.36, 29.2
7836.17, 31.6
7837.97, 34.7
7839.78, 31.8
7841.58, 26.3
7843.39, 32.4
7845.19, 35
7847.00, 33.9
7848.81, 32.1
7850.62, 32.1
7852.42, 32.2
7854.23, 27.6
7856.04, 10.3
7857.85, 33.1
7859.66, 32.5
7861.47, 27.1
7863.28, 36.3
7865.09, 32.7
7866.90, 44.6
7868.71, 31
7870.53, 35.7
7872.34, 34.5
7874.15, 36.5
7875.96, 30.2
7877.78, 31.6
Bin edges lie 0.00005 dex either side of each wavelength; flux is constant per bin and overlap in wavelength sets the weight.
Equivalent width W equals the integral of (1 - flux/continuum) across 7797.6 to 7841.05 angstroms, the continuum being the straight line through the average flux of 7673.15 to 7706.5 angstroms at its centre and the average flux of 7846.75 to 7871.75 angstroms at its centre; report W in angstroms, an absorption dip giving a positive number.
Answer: -3.3 angstroms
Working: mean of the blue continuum 31.2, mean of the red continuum 31.5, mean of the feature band 33.8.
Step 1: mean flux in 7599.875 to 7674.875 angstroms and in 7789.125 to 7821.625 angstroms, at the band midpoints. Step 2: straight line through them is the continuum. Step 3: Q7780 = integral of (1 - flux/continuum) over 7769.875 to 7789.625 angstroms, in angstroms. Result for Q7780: 2.7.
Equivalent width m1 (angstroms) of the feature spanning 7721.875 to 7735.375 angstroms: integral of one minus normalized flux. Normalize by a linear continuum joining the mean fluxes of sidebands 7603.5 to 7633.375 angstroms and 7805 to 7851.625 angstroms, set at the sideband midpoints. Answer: 1.60 angstroms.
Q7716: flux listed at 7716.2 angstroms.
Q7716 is 25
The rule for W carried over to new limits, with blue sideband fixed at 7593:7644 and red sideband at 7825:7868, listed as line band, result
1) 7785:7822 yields -2.8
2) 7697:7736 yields 2.6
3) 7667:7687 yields -1.6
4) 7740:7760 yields -2.3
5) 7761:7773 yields 2.0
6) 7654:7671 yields -1.2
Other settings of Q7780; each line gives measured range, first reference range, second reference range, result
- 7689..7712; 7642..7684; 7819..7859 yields 1.5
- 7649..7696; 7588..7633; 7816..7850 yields -1.4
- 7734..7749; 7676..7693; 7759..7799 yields -1.9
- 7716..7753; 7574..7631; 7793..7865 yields 1.6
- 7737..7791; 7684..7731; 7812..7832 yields 2.4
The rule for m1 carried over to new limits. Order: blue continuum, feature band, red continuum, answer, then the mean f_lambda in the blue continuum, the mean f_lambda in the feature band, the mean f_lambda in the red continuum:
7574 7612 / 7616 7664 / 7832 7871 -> -0.4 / 32.6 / 32.6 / 31.5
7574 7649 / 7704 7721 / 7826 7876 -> 1.0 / 32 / 30.1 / 32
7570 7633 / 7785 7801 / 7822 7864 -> 0.0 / 32.2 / 31.4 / 31.1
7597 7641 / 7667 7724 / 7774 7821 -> 1.2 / 31.7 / 31.5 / 32.9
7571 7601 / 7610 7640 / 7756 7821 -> 1.2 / 32.7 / 31.2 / 32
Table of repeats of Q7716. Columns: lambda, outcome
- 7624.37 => 33.2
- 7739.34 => 28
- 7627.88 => 29.4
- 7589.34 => 31.5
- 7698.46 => 27.4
